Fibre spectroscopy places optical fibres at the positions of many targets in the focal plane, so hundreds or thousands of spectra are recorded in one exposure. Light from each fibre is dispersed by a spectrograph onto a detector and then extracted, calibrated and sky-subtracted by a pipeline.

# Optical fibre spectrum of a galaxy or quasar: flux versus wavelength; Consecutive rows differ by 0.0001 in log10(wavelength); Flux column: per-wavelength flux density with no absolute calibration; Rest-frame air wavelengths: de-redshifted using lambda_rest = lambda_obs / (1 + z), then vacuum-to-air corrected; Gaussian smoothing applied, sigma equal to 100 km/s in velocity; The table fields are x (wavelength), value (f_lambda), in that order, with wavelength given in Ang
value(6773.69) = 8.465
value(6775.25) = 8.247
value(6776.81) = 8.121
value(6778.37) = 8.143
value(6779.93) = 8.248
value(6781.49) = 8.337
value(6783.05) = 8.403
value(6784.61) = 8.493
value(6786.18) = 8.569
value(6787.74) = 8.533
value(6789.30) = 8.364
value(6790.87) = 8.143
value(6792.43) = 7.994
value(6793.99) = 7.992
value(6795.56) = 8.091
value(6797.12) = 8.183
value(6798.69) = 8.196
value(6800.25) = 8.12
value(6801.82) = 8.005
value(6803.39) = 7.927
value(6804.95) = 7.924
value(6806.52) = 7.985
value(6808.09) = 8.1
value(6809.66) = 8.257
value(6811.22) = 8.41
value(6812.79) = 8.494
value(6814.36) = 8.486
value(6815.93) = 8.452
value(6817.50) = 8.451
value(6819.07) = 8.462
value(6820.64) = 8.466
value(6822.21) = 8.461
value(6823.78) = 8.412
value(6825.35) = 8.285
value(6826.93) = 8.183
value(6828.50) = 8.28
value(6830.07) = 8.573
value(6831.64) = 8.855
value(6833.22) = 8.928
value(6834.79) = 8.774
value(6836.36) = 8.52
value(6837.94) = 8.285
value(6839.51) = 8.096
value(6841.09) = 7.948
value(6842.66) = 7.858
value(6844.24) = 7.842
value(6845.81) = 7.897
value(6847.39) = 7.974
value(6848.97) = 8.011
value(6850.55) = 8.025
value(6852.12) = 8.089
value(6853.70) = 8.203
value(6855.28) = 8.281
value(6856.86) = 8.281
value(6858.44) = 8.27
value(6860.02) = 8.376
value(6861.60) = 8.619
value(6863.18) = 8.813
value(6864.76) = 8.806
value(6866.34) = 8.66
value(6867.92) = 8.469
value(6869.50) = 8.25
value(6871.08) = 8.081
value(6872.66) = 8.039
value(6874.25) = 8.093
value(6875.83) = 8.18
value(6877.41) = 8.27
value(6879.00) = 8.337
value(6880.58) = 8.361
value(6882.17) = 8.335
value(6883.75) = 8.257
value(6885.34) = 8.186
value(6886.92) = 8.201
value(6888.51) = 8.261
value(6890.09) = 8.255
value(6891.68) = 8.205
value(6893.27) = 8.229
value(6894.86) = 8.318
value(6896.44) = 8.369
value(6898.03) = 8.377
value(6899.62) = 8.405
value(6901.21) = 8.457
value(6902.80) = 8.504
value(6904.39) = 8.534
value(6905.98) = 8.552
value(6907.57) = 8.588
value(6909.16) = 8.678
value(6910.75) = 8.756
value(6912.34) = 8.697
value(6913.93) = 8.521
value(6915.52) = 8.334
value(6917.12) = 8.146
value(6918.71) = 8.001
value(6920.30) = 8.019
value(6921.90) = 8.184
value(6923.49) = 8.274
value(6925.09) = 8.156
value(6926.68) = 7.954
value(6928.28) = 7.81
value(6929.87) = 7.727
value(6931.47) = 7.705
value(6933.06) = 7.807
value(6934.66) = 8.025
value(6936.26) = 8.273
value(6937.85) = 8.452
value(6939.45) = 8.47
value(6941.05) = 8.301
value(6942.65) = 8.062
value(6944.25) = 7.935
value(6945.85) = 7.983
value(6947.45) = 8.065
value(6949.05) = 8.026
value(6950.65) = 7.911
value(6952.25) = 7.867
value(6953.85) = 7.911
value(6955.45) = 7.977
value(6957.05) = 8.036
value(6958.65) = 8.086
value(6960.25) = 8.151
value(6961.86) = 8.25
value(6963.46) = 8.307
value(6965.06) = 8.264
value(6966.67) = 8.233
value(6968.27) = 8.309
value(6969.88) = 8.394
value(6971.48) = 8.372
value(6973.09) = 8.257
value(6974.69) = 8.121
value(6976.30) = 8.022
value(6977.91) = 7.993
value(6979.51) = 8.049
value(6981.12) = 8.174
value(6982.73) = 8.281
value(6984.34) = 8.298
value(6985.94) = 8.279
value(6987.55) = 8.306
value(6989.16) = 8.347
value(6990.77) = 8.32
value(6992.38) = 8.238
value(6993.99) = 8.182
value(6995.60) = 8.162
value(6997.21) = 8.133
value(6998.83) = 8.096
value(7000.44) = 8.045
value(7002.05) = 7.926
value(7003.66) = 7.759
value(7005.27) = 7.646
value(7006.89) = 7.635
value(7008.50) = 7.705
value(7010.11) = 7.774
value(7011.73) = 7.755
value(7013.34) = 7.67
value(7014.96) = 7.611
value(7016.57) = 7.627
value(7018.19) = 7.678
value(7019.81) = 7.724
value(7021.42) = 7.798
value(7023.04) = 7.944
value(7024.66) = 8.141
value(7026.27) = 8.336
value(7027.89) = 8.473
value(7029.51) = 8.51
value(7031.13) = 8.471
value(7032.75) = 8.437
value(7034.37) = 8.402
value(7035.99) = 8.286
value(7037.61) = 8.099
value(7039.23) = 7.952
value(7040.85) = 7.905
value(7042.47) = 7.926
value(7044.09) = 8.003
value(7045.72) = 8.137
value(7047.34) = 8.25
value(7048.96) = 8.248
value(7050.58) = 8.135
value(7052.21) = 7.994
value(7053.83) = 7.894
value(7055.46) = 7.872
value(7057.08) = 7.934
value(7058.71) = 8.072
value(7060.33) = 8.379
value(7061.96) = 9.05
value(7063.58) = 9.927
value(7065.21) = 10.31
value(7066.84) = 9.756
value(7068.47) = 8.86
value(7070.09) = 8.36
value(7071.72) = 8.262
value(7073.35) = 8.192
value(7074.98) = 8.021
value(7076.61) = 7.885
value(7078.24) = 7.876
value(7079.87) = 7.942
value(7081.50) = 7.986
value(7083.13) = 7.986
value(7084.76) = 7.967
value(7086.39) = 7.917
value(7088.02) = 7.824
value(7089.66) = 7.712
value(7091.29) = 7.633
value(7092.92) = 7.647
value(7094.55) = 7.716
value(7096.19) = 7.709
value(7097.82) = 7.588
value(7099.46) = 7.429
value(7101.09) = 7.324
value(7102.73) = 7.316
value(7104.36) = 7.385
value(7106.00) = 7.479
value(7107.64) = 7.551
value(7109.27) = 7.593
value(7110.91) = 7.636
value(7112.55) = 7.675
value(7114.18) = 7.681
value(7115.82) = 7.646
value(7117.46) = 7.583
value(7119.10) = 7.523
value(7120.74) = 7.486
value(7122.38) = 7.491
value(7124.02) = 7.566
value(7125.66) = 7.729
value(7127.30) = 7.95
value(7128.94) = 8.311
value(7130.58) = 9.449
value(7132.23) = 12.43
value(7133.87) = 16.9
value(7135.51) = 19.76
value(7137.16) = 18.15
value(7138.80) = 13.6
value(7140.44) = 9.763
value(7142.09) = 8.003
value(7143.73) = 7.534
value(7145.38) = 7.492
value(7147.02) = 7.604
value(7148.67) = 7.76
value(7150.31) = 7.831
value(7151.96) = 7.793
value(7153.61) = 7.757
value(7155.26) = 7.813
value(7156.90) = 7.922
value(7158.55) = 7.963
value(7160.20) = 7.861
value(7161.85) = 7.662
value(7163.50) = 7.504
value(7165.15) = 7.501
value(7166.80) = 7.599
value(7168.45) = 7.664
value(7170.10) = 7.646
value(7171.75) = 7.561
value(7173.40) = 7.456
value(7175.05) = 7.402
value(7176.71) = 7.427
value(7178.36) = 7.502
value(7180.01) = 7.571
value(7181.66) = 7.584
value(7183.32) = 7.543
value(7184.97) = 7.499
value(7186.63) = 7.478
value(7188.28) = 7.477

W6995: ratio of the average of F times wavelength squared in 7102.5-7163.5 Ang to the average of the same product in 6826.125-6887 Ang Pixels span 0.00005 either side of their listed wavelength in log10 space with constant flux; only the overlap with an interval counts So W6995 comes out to 1.17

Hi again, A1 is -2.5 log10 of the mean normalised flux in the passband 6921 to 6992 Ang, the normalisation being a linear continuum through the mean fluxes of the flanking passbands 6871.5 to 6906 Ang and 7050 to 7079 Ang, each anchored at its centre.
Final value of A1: 0.03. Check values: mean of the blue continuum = 8.3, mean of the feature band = 8.13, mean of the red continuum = 8.49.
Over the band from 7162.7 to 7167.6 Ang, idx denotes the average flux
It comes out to 7.53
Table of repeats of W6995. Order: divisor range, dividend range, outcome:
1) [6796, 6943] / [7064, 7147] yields 1.13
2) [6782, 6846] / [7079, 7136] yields 1.10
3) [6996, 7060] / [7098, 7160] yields 1.14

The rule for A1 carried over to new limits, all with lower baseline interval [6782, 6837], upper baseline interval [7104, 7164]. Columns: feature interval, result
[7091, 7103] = 0.18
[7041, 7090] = 0.07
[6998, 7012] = 0.12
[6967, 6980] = 0.06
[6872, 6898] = 0.03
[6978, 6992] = 0.05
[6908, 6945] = 0.05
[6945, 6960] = 0.08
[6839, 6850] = 0.06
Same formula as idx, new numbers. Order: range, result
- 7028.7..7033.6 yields 8.47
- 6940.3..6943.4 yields 8.18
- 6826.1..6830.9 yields 8.35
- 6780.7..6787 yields 8.45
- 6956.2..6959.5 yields 8.08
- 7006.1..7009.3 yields 7.68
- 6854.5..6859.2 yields 8.27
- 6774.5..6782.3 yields 8.22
